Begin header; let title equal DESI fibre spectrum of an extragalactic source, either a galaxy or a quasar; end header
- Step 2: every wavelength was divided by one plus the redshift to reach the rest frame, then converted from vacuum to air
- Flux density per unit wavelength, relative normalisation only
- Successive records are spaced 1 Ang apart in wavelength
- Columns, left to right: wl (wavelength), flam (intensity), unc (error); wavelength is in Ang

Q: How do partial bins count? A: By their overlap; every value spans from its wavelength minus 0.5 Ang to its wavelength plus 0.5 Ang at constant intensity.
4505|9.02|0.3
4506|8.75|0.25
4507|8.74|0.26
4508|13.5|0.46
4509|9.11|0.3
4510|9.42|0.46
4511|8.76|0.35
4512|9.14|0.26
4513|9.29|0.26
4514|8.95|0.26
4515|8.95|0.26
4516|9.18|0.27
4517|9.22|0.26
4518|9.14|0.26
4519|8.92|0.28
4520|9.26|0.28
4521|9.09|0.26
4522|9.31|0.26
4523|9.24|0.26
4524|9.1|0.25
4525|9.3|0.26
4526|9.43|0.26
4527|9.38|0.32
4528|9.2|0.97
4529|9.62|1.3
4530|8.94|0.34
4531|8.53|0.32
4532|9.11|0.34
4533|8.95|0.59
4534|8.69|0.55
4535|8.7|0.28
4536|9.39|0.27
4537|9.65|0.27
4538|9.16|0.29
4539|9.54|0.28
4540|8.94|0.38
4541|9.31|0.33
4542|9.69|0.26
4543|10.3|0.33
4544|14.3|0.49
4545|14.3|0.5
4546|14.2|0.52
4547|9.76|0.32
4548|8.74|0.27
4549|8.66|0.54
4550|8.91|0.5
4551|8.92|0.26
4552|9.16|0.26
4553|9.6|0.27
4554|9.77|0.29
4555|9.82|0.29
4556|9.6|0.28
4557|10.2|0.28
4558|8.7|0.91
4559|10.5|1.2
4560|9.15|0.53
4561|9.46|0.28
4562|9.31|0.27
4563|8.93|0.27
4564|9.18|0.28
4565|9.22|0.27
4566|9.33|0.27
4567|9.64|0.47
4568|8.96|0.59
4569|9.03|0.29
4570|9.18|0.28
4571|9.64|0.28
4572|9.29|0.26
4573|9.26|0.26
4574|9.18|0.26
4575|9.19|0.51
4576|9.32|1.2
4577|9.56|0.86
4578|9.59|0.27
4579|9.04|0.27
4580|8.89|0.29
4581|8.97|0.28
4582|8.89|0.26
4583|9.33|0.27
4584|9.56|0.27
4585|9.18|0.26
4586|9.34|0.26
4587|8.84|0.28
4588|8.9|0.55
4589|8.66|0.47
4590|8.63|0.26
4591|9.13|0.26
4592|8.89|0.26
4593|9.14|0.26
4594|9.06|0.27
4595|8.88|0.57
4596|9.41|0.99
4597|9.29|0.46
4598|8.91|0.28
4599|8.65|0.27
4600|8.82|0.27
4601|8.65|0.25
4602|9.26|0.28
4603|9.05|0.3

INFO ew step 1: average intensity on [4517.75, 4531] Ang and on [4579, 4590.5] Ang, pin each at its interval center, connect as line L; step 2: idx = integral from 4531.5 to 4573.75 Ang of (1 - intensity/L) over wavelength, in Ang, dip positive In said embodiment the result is -2.6 Ang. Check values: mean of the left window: 9.2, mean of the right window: 9.02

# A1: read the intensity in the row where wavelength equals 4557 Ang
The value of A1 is 10.2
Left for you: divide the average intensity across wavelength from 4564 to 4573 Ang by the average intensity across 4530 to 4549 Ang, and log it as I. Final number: 0.93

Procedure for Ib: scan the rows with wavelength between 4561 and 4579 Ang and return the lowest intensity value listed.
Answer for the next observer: 8.93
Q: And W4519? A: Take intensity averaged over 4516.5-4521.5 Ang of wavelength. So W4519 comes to 9.13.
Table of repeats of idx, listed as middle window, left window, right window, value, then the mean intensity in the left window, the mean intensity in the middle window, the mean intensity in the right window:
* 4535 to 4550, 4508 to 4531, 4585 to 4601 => -1.9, 9.26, 10.3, 8.97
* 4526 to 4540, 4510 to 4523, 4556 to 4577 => 0.1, 9.12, 9.15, 9.35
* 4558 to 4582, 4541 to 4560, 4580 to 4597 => 0.9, 10.2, 9.28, 9.05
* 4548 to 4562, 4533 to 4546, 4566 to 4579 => 0.6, 10.3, 9.39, 9.31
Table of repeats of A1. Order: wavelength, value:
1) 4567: 9.64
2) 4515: 8.95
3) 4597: 9.29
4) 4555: 9.82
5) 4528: 9.2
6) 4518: 9.14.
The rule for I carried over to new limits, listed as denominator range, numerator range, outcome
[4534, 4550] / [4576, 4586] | 0.90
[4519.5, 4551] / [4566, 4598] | 0.95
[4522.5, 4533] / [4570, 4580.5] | 1.01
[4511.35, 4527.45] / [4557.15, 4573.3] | 1.02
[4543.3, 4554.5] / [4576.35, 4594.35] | 0.86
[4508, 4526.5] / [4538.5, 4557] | 1.10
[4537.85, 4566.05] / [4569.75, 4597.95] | 0.92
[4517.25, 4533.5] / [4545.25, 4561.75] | 1.07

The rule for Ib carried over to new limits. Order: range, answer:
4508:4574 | 8.53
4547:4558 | 8.66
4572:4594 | 8.63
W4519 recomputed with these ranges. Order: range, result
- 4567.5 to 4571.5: 9.2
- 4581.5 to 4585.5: 9.24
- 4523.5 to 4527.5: 9.3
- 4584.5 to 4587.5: 9.12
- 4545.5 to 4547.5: 12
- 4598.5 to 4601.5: 8.71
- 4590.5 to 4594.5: 9.06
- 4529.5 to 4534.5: 8.84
